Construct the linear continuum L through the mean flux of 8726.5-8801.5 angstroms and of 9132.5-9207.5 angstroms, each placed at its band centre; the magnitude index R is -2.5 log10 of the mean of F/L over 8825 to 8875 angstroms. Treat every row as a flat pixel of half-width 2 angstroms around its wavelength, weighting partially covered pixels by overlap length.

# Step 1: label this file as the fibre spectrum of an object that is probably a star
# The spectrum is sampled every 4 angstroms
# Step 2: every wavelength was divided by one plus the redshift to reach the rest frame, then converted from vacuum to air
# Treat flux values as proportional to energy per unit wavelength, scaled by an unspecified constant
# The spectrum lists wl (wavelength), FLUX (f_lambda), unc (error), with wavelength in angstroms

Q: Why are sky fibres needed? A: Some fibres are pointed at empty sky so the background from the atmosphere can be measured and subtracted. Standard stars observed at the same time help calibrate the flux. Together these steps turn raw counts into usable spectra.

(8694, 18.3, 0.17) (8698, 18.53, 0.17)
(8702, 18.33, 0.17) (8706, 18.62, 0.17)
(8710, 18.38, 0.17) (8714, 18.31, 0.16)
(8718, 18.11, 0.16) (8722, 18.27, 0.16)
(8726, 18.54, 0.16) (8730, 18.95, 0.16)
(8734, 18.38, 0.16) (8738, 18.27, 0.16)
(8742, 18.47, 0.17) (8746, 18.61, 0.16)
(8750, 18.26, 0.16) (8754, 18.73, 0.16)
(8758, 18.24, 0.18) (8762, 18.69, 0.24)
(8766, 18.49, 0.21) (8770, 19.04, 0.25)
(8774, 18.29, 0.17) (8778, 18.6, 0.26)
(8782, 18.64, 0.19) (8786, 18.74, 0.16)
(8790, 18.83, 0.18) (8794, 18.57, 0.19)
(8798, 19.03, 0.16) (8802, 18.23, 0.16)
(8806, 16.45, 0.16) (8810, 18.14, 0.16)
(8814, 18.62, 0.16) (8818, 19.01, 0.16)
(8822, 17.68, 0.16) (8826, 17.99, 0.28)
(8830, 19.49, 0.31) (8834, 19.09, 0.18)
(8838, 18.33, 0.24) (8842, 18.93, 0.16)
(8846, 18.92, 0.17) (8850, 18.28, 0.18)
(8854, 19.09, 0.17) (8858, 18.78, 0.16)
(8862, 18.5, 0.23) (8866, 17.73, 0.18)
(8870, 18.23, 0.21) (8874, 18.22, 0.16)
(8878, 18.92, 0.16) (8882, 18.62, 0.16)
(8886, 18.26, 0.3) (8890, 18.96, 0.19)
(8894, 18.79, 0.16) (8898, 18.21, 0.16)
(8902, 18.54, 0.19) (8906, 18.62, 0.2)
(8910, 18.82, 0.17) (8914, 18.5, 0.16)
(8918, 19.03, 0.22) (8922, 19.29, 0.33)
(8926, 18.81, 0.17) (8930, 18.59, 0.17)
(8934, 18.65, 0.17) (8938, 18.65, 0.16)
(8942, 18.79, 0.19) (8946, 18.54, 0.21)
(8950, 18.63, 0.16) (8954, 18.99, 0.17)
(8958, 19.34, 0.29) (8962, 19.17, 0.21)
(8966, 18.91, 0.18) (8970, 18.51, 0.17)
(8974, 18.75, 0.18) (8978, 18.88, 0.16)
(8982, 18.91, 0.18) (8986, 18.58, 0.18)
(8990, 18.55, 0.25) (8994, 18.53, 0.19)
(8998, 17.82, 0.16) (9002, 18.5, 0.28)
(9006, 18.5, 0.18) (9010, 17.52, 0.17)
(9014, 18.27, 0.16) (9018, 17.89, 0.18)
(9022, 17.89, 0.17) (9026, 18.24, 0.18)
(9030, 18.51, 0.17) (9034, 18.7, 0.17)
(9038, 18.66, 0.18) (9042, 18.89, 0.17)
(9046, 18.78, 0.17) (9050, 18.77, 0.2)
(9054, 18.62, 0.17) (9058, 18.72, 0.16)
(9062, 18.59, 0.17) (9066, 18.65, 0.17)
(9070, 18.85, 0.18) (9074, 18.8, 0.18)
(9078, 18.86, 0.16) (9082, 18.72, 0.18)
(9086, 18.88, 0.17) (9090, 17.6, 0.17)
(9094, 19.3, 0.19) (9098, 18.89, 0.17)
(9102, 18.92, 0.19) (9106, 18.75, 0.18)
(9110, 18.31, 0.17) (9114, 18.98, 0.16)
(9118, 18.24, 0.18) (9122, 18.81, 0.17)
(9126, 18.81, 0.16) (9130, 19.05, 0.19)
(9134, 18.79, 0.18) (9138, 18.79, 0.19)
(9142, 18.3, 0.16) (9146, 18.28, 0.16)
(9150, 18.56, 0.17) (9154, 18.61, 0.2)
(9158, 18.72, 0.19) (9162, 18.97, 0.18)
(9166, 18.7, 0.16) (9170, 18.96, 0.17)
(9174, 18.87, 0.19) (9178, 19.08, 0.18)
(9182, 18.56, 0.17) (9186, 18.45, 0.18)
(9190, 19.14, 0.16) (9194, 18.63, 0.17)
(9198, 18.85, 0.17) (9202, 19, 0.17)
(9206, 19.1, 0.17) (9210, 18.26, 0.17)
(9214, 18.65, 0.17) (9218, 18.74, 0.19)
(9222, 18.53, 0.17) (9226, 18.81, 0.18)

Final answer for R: 0.00 mag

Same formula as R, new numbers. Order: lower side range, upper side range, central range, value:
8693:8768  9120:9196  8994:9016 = 0.03 mag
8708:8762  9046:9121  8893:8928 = -0.01 mag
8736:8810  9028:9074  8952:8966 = -0.03 mag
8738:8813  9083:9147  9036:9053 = -0.01 mag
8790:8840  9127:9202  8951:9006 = -0.01 mag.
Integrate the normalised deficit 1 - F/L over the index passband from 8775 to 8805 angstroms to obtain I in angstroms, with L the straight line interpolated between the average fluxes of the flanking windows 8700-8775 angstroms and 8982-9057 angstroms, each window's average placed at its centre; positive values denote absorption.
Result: -0.18 angstroms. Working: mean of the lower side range 18.5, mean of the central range 18.6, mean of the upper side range 18.4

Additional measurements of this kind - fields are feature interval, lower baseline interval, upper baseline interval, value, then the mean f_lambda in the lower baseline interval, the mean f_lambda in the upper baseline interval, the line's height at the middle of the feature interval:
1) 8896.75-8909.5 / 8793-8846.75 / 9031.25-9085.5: 0.0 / 18.5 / 18.7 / 18.6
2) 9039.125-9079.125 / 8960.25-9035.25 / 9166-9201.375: -0.4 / 18.4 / 18.8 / 18.6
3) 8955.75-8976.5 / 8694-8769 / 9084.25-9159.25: -0.4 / 18.5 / 18.7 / 18.6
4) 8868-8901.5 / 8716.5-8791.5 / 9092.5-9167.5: 0.1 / 18.5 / 18.7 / 18.6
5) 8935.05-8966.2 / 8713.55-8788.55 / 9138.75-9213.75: -0.4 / 18.5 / 18.7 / 18.6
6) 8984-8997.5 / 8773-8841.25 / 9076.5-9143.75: 0.1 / 18.5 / 18.7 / 18.6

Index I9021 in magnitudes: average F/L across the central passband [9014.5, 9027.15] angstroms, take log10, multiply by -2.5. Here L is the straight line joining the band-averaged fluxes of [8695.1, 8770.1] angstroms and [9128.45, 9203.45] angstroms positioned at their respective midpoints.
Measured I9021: 0.04 mag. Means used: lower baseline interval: 18.5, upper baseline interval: 18.7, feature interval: 18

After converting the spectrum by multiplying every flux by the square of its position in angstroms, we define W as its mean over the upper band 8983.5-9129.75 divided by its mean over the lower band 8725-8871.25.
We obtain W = 1.1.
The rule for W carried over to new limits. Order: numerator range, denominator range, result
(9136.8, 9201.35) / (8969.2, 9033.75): 1.06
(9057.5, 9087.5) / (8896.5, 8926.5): 1.04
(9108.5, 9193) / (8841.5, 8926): 1.07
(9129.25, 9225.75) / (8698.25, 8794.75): 1.11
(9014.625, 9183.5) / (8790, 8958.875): 1.06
